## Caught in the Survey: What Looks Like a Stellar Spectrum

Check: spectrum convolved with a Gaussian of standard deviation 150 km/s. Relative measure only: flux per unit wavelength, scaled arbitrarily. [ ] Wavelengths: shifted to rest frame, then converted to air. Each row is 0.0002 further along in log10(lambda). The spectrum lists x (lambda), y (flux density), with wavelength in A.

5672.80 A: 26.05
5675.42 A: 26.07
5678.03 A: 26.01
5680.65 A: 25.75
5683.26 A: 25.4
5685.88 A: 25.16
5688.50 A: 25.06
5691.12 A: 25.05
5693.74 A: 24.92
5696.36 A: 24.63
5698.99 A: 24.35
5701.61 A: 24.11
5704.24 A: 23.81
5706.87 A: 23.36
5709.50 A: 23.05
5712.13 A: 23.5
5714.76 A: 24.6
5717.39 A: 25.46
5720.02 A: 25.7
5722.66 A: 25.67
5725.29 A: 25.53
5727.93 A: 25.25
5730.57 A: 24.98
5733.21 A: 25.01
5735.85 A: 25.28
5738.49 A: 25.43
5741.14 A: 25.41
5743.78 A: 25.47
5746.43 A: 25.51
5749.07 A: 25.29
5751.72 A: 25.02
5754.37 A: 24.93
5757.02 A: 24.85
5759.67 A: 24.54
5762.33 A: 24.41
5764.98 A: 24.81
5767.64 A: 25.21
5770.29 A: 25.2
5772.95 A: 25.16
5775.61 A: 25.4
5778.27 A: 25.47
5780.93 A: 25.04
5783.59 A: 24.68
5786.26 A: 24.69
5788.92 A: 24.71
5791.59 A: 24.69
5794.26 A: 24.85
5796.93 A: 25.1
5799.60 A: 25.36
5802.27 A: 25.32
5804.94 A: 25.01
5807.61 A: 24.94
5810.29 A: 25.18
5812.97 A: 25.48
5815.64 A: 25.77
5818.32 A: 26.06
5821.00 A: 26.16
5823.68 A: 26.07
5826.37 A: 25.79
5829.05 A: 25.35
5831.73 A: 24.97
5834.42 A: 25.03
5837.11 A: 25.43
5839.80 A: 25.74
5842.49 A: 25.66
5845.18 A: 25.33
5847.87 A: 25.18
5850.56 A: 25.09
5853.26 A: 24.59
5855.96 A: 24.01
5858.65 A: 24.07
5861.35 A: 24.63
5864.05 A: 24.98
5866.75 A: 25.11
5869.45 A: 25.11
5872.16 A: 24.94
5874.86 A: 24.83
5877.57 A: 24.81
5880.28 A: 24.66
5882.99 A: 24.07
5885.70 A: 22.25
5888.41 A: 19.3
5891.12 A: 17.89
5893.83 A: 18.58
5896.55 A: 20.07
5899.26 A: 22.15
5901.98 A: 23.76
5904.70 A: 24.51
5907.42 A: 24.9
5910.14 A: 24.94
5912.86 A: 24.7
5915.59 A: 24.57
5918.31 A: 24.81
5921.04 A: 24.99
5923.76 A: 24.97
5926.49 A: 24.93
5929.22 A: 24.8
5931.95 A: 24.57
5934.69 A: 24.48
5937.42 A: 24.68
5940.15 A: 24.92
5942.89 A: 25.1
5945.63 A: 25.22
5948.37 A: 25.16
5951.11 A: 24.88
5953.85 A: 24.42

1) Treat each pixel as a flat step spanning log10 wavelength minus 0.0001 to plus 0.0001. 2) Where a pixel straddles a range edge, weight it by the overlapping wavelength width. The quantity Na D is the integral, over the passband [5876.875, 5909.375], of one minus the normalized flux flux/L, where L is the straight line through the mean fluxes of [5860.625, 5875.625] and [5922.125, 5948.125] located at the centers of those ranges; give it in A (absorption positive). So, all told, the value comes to 3.5 A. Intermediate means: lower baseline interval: 25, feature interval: 22.2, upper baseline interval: 24.9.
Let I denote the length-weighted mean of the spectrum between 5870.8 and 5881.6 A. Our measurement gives 24.8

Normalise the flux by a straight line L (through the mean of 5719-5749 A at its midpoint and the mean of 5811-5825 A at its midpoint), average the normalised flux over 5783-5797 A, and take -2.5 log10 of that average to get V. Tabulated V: 0.04 mag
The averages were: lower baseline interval 25.4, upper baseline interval 25.9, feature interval 24.8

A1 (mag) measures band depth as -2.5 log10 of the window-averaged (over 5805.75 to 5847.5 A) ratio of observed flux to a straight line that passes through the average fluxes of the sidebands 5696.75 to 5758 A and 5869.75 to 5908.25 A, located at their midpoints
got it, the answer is -0.089 mag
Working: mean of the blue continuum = 24.8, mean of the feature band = 25.5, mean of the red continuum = 22.7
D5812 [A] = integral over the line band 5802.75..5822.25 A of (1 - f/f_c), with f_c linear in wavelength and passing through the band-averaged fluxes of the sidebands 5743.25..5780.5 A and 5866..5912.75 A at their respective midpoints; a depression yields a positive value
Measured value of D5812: -1.0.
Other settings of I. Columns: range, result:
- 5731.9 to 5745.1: 25.3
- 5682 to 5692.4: 25.2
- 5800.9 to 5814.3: 25.2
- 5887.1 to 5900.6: 19.6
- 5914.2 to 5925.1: 24.8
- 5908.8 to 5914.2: 24.8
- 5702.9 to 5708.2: 23.6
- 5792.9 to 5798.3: 25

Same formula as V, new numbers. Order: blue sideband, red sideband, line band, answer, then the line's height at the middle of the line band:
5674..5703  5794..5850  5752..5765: 0.025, 25.3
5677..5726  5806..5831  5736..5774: 0.003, 25.2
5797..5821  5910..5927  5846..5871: 0.017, 25.2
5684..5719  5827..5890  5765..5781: -0.033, 24.5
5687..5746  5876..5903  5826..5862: -0.114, 22.6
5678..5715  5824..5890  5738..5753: -0.035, 24.6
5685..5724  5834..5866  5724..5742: -0.027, 24.6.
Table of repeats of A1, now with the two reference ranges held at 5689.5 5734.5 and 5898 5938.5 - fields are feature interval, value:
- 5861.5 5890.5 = 0.03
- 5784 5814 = -0.02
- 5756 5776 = -0.01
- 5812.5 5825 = -0.06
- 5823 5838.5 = -0.04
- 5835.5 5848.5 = -0.04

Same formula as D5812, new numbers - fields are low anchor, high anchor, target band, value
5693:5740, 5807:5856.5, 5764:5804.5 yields 0.1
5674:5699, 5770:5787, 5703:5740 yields 0.7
